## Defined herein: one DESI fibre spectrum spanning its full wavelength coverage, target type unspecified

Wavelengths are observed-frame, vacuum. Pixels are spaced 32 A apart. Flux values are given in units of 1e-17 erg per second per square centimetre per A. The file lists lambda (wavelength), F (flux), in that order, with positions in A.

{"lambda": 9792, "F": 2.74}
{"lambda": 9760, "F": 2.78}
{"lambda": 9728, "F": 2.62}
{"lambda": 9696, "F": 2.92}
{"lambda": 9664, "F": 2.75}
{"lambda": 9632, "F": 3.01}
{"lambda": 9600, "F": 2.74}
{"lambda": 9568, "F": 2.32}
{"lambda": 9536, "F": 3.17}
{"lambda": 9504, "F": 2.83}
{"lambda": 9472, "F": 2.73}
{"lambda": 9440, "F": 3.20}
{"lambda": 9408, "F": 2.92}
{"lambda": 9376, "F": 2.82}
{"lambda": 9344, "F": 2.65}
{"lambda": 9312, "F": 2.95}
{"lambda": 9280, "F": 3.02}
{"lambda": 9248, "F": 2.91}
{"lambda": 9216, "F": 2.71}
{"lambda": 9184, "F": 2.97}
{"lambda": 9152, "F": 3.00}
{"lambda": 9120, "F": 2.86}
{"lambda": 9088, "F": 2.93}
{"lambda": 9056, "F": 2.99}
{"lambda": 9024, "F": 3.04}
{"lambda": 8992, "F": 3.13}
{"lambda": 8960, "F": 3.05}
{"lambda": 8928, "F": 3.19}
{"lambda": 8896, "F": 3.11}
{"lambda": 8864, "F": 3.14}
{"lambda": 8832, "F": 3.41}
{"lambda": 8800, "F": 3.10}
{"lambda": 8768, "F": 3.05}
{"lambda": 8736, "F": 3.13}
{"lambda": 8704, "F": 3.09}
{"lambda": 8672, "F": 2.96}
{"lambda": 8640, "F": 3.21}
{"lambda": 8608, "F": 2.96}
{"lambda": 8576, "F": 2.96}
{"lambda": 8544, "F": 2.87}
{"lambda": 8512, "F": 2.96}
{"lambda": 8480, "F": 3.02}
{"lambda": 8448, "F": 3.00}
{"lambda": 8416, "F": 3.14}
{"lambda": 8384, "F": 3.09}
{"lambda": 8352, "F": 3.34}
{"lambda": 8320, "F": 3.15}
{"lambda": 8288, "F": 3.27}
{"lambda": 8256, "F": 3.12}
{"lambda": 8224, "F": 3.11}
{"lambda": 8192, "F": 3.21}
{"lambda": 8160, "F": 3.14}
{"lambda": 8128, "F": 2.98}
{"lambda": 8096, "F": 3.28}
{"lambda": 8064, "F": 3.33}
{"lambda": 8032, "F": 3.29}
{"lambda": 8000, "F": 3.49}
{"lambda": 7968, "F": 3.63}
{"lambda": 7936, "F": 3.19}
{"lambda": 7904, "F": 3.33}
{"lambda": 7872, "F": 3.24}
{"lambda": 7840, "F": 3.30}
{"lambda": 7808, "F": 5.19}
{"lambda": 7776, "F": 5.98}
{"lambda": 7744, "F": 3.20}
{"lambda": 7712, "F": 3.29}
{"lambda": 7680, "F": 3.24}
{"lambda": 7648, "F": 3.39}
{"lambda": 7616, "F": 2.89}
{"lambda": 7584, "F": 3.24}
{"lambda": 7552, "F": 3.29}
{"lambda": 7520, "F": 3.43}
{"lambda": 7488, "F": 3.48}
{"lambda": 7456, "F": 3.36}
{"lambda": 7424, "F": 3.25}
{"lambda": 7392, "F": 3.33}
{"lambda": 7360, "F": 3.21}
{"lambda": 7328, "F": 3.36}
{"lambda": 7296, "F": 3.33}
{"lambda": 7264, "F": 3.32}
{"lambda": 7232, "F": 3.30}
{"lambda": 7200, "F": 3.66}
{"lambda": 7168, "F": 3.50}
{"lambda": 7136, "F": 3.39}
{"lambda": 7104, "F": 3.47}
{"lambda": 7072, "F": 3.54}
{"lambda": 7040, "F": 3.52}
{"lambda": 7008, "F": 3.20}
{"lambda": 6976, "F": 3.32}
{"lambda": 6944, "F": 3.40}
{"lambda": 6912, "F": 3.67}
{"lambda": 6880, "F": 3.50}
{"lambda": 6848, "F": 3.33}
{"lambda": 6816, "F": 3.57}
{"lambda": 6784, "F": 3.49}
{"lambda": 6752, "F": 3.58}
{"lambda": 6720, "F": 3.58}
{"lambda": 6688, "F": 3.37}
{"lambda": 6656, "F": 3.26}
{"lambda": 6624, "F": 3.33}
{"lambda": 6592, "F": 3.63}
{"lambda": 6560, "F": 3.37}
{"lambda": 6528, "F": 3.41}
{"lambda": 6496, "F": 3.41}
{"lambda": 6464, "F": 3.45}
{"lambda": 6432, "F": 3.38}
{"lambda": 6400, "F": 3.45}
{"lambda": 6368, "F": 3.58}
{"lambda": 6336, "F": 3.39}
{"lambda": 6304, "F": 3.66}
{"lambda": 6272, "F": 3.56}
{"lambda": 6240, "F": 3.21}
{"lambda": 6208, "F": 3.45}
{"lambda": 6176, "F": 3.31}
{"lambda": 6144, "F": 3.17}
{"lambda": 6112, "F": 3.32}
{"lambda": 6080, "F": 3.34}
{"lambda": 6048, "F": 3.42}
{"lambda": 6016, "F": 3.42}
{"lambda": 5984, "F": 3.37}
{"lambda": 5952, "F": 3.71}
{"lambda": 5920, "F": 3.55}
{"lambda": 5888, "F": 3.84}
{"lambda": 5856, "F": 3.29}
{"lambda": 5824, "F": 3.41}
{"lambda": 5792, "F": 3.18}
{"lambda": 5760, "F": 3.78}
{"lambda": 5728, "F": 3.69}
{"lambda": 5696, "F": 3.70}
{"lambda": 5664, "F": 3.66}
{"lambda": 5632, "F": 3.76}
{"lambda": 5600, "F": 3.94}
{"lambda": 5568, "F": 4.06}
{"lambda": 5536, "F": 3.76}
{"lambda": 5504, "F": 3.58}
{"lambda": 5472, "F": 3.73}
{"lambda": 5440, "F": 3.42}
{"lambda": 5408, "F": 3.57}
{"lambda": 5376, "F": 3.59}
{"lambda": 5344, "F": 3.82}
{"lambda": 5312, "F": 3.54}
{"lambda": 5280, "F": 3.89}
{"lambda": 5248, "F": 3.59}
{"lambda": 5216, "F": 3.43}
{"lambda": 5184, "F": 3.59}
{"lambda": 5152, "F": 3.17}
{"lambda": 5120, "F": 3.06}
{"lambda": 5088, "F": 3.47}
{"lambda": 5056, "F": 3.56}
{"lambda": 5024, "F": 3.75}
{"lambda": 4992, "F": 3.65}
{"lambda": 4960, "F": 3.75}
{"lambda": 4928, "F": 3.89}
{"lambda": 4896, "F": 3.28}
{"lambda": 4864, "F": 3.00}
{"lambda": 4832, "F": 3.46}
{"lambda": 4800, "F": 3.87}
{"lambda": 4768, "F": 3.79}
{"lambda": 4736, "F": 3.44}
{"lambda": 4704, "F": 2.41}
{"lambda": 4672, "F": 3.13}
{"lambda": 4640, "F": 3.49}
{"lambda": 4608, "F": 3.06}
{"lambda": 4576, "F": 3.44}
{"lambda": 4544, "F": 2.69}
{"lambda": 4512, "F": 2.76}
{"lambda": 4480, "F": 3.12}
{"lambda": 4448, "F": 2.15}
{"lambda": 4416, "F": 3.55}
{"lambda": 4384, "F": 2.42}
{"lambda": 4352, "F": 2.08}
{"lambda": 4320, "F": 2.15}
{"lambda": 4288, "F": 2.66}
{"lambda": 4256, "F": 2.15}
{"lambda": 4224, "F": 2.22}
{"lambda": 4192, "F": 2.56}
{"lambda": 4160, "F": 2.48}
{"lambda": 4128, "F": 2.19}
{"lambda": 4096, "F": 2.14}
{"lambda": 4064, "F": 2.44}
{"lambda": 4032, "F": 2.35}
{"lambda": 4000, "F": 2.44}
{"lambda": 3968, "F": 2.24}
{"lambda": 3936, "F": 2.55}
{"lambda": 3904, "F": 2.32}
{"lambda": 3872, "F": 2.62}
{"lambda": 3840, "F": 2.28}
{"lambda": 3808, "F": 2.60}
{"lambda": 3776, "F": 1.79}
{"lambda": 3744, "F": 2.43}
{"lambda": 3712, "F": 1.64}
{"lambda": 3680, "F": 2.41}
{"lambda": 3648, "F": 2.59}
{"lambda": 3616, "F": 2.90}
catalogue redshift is 0.187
